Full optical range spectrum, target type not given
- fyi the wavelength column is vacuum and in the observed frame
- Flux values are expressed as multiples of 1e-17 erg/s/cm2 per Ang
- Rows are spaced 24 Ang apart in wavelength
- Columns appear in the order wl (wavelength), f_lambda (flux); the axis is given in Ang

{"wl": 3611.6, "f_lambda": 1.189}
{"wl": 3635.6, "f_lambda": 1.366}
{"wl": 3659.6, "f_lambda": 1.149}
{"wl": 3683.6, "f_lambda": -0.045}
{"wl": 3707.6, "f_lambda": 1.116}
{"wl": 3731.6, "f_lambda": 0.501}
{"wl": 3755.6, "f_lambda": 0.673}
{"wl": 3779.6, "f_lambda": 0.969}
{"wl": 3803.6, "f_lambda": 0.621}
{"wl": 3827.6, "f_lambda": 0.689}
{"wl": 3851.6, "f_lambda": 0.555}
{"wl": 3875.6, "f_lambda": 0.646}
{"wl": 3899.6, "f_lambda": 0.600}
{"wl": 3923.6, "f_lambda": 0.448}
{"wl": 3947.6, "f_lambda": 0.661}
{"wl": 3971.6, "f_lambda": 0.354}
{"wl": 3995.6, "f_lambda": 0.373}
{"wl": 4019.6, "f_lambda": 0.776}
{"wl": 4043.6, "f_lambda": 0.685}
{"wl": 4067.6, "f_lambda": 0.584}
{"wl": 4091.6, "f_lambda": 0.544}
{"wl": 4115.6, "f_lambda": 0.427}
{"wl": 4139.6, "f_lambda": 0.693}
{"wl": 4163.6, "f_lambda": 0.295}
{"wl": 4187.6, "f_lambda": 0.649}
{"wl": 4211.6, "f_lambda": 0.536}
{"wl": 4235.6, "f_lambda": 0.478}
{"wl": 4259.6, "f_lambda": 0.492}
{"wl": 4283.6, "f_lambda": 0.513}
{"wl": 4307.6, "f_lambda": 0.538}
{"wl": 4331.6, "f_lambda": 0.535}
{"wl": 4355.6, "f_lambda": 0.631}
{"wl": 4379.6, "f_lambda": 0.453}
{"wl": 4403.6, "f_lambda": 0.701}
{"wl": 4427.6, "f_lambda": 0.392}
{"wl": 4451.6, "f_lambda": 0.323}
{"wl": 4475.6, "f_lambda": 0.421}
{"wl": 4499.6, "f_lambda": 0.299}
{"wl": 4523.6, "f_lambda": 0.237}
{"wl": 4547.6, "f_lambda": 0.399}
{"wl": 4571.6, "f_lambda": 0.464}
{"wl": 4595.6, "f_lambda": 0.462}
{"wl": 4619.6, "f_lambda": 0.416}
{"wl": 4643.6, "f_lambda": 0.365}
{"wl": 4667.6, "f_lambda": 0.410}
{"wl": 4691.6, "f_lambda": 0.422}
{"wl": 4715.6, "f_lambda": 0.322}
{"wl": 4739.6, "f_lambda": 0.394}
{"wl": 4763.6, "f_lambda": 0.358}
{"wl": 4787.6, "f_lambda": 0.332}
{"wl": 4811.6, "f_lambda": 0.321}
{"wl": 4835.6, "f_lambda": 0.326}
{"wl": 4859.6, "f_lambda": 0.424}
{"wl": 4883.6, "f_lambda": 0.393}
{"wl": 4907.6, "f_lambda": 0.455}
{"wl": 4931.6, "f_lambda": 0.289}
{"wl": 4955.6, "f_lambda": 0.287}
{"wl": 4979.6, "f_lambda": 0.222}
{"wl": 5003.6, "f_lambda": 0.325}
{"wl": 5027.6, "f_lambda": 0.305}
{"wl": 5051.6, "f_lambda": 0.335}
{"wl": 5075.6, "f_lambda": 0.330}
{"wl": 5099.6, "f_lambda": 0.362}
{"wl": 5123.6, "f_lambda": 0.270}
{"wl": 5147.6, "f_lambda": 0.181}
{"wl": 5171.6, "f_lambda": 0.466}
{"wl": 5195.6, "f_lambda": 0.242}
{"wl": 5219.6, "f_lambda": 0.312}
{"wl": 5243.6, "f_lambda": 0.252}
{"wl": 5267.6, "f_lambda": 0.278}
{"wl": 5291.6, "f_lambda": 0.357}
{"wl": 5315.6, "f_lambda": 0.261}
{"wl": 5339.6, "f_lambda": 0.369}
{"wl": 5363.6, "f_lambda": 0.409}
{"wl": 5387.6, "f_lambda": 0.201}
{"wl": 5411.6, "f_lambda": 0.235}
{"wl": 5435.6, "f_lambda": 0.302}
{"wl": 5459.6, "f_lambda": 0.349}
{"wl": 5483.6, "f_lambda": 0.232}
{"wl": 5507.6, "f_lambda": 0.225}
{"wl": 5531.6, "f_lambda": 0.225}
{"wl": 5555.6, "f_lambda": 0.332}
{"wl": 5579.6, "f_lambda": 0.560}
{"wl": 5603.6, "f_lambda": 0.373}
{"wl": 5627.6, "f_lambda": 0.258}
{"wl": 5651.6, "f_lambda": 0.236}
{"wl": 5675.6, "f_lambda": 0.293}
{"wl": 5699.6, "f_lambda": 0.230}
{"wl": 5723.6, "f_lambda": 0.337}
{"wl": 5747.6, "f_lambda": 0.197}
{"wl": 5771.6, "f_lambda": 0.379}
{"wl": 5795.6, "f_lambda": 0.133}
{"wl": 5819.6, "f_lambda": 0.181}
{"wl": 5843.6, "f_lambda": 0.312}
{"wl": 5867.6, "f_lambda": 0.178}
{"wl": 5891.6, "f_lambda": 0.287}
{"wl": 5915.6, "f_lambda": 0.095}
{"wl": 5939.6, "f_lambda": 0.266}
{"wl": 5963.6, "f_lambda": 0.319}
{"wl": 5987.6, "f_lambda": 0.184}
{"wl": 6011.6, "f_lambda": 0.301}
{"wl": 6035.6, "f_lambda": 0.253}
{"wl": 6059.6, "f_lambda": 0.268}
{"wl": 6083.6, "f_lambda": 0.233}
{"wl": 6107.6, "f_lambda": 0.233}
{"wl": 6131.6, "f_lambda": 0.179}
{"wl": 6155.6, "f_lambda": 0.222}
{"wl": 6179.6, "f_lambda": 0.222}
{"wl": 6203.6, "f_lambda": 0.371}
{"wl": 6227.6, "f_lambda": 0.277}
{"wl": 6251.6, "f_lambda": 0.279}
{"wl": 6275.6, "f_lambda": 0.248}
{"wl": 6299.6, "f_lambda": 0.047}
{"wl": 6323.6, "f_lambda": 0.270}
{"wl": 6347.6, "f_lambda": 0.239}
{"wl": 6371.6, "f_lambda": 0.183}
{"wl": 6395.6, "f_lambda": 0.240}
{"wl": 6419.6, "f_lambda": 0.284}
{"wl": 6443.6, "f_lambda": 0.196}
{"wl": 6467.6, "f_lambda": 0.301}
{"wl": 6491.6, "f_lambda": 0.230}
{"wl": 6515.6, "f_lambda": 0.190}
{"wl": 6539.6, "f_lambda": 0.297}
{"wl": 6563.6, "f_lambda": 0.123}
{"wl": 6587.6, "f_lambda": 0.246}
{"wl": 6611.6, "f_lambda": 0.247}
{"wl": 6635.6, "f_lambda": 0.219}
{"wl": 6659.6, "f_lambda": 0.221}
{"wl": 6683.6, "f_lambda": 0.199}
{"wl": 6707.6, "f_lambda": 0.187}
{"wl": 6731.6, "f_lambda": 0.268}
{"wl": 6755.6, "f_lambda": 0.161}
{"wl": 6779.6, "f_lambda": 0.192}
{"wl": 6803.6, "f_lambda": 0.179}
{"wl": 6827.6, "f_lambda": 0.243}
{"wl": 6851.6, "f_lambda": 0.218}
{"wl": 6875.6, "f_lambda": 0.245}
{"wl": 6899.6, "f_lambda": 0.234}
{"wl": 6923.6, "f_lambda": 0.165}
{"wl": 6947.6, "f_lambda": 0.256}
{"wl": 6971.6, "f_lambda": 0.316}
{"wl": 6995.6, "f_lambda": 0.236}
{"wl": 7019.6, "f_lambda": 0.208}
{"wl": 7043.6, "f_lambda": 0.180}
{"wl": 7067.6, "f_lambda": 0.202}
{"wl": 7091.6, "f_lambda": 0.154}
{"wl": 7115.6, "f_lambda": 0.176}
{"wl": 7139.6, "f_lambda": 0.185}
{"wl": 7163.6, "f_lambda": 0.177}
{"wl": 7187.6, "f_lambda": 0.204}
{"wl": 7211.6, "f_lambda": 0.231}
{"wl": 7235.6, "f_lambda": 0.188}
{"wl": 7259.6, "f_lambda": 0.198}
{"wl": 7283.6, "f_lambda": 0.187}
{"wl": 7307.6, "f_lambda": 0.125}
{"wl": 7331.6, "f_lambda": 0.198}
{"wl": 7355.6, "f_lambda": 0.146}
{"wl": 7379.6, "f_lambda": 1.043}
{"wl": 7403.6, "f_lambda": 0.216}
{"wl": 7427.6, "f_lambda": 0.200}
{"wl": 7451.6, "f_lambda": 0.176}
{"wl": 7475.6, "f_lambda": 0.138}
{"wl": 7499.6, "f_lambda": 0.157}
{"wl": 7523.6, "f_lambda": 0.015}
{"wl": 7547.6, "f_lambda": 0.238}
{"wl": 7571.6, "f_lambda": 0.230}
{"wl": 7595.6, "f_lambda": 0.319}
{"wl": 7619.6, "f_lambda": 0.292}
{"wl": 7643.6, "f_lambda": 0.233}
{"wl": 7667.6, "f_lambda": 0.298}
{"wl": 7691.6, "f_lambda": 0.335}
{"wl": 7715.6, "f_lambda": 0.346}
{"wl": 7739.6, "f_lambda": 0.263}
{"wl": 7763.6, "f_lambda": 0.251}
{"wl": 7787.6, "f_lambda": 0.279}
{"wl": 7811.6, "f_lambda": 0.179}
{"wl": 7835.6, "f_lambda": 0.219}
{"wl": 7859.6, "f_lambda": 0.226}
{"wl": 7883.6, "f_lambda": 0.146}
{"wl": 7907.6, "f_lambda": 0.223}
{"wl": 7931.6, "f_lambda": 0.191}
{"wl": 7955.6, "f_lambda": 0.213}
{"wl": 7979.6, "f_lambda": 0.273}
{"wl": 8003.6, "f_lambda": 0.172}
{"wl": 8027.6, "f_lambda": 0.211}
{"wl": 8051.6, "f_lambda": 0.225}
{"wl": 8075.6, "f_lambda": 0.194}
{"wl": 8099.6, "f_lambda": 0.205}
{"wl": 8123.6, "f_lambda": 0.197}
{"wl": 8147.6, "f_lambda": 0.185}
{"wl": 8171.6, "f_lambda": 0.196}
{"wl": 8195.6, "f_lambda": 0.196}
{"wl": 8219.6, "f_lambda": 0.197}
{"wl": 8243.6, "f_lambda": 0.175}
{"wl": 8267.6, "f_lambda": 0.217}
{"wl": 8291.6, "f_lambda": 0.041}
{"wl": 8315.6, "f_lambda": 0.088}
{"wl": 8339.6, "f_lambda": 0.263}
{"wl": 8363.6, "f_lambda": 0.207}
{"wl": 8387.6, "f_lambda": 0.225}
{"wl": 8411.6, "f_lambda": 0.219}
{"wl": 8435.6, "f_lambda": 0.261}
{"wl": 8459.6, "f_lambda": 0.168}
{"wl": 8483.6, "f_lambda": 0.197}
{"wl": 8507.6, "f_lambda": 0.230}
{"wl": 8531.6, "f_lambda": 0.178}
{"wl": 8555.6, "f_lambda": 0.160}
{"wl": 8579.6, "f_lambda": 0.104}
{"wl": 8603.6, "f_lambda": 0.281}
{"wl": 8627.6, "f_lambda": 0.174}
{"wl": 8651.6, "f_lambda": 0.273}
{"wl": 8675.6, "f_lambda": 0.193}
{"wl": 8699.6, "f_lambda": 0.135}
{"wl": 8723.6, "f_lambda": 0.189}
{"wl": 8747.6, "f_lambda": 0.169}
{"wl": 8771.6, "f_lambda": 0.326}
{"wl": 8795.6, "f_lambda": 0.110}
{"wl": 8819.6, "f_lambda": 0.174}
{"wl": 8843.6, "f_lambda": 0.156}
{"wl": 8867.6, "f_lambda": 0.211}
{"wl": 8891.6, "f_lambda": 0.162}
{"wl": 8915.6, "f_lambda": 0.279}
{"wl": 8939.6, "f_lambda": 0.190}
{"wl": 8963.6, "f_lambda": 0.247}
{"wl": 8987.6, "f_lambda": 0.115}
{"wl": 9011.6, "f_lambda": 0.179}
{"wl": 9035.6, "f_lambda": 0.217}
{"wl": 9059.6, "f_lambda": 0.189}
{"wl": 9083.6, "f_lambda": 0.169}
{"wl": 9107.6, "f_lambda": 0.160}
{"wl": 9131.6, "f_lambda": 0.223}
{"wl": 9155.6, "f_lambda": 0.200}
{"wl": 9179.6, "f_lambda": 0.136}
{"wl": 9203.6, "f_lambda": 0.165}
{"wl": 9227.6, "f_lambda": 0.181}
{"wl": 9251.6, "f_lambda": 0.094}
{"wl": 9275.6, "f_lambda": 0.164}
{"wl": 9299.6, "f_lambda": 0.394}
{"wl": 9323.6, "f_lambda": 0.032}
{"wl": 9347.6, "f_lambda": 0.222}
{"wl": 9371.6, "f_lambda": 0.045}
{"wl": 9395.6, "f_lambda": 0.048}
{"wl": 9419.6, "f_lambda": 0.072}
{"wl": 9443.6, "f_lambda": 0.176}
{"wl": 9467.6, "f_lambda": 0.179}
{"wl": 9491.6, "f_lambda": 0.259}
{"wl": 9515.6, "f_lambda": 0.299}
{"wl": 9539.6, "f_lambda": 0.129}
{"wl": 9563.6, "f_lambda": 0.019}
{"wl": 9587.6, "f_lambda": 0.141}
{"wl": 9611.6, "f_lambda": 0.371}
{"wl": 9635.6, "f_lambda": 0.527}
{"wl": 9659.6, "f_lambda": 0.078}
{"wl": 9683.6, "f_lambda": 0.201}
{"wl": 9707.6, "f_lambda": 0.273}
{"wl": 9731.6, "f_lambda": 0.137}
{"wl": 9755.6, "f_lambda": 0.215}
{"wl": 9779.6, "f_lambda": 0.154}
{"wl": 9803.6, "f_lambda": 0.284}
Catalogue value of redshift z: 0.98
